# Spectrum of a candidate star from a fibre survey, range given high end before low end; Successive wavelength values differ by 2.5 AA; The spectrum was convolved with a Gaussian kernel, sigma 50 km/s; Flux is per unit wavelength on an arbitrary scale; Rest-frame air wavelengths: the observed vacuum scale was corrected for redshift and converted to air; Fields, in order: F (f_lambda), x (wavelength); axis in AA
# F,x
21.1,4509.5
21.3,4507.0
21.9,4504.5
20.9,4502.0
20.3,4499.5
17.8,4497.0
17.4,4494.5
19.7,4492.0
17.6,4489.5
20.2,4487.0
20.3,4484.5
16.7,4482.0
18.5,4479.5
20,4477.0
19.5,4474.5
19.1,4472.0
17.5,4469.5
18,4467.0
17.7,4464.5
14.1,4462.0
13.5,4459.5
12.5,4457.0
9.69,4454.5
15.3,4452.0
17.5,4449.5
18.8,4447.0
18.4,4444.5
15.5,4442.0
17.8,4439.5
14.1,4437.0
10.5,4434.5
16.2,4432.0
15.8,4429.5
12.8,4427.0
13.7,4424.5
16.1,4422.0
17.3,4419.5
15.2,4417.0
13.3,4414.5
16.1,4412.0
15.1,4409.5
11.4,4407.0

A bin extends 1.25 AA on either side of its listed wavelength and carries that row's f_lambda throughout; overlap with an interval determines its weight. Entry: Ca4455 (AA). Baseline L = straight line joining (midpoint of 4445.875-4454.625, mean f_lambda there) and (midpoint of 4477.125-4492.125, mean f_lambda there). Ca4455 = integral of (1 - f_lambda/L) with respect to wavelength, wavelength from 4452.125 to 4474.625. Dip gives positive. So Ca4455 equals 2.2 AA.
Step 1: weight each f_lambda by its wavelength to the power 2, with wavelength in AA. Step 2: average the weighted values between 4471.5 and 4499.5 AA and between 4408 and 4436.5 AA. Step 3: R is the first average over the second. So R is 1.3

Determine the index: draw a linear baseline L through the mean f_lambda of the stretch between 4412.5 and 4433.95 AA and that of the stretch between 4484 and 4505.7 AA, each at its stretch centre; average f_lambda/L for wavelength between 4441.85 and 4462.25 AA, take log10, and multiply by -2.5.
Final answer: 0.115 mag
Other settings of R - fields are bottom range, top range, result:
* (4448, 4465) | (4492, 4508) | 1.42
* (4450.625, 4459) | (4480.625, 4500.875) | 1.51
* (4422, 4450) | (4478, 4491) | 1.23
